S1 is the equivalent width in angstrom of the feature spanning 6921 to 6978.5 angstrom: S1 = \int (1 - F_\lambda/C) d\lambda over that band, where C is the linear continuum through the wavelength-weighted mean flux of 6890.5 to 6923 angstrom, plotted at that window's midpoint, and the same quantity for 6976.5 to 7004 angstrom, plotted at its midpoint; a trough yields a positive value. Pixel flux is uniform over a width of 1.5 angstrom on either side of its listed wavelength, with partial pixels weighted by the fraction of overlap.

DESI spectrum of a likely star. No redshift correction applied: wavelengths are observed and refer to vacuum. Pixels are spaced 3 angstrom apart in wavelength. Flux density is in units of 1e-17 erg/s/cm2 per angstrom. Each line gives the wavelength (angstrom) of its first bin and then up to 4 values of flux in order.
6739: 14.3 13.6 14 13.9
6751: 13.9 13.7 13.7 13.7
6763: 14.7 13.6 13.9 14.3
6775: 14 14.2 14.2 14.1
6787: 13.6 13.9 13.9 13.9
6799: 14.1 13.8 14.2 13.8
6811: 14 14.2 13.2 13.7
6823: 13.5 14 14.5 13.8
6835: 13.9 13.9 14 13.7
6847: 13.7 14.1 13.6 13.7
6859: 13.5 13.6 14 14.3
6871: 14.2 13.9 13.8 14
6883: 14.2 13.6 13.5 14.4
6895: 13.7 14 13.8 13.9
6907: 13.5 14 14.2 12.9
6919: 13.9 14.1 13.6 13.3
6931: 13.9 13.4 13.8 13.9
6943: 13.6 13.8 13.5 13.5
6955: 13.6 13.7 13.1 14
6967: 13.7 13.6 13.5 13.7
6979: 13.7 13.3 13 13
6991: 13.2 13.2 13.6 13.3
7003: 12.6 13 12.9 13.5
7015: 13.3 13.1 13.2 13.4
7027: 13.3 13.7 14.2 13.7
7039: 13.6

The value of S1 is -0.5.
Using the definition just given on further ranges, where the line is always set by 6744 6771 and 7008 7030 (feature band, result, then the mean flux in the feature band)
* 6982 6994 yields 0.22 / 13.1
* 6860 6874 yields -0.36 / 14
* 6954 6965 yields -0.13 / 13.6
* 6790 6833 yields -0.39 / 13.9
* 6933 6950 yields -0.27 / 13.7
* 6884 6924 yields -0.75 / 13.8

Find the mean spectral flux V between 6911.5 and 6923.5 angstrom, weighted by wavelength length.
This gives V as 13.8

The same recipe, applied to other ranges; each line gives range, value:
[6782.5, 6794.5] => 13.9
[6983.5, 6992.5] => 13.1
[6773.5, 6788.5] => 14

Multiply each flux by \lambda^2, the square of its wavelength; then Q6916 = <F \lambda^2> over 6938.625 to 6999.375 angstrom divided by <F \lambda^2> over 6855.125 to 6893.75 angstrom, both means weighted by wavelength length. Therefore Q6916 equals 1.00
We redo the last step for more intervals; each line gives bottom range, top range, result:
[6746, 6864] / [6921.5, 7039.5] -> 1.02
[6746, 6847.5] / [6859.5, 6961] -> 1.02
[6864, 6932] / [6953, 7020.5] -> 0.99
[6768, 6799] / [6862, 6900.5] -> 1.02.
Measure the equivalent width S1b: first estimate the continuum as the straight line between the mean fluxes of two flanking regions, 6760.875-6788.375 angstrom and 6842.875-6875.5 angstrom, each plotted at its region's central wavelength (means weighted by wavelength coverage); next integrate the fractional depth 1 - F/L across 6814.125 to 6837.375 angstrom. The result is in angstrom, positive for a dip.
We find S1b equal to 0.2 angstrom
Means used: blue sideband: 14.1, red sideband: 13.8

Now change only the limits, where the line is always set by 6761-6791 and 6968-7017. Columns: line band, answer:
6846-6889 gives -0.4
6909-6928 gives -0.3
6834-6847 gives 0.0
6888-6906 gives -0.4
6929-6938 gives -0.1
